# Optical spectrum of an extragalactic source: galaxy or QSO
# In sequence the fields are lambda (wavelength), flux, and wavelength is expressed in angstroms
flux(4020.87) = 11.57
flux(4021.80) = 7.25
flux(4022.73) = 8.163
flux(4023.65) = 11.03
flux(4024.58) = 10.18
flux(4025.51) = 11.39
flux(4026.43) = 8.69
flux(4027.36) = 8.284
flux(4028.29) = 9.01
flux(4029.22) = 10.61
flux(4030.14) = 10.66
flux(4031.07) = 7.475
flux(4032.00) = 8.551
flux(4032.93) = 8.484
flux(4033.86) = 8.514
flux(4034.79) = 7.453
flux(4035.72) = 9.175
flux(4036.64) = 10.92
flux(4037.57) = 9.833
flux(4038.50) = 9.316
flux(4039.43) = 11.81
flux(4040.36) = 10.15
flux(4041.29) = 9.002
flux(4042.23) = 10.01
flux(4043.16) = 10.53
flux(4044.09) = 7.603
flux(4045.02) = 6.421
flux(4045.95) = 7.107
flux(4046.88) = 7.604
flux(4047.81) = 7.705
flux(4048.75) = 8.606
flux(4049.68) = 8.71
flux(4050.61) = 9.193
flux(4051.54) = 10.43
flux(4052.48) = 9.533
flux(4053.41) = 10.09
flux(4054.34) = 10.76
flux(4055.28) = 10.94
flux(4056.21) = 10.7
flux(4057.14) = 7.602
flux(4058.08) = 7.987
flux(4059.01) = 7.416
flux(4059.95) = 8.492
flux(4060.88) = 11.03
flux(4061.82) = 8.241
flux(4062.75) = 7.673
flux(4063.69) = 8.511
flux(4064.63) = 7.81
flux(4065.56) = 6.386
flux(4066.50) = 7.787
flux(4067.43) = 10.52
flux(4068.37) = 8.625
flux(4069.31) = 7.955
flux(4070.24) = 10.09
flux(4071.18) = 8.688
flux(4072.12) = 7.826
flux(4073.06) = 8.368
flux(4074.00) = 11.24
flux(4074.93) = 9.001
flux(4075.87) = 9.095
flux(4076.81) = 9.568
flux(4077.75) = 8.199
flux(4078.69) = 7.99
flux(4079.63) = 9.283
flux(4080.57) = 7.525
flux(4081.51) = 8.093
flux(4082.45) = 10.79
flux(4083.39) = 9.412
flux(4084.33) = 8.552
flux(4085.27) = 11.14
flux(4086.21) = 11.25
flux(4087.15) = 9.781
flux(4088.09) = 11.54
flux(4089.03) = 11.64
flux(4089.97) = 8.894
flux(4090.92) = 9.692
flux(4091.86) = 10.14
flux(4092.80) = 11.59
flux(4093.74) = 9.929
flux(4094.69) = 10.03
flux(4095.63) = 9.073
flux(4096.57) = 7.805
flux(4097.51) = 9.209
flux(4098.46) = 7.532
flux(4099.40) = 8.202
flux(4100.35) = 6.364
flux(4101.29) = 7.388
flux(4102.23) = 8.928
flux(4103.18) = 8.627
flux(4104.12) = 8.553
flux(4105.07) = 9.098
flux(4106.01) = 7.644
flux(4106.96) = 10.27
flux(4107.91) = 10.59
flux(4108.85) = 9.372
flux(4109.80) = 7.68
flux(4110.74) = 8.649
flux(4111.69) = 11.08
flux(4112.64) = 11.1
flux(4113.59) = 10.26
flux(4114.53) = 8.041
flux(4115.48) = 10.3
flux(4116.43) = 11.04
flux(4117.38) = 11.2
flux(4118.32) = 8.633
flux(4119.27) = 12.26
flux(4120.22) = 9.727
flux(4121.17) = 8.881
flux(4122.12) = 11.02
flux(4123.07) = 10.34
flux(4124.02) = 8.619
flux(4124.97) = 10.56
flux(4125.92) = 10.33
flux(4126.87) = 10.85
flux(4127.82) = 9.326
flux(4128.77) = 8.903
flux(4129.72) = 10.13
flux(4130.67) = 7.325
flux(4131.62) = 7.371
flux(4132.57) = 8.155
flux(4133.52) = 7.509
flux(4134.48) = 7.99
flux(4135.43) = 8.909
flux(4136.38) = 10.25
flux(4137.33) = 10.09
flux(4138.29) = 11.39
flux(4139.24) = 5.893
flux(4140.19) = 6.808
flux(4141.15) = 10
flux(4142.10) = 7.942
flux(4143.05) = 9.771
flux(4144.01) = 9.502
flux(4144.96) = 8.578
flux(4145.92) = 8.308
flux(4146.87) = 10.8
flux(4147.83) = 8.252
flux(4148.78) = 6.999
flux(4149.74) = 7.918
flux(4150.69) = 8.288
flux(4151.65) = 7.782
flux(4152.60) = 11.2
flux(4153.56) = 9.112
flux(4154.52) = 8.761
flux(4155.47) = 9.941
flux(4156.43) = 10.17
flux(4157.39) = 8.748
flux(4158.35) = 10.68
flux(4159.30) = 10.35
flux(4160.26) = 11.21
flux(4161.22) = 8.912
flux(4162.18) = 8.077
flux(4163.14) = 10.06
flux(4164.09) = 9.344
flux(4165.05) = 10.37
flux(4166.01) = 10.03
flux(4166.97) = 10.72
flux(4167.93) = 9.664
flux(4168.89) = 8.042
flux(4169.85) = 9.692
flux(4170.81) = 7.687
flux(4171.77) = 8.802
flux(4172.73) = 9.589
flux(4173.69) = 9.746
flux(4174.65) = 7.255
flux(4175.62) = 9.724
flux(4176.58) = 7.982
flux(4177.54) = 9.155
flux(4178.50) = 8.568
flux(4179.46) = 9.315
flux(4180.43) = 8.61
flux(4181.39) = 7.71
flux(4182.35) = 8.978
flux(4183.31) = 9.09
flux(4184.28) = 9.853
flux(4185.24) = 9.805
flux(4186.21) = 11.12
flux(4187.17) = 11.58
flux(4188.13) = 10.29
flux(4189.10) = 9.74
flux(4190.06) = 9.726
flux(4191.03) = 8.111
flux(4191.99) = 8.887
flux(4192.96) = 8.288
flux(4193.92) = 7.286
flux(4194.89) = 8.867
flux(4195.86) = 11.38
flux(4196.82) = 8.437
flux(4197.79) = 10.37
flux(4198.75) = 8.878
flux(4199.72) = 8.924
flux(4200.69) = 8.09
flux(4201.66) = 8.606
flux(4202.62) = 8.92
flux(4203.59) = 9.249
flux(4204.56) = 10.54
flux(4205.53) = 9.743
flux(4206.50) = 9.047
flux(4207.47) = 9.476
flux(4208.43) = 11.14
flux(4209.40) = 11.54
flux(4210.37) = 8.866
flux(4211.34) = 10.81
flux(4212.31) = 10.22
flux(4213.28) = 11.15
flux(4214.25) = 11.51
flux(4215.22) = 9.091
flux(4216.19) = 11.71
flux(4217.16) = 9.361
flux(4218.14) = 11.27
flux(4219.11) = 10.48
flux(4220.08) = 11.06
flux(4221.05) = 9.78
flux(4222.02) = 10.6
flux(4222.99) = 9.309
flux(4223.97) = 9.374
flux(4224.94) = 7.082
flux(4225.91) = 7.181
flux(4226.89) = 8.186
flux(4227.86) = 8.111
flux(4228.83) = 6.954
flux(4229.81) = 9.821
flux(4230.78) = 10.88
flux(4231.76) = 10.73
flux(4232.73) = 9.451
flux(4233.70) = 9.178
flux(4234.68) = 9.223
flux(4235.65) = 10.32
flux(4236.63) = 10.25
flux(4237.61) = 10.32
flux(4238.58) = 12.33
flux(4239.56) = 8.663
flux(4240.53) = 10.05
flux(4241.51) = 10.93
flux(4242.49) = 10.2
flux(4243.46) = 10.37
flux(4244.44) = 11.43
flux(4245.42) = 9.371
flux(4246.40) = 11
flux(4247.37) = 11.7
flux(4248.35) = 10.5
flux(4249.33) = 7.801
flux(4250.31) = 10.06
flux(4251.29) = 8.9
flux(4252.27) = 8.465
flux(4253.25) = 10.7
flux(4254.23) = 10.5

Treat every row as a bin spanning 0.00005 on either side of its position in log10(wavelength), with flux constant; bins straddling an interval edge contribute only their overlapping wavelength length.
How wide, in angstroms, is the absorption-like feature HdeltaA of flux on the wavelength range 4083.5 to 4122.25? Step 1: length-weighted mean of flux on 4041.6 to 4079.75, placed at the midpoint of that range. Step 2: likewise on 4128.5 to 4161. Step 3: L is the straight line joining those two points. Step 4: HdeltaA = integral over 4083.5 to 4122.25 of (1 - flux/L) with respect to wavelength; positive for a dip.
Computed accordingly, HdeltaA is -2.9 angstroms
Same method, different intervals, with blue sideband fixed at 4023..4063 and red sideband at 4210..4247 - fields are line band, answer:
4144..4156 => 0.9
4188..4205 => 1.2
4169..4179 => 0.9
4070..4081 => 0.5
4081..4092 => -0.8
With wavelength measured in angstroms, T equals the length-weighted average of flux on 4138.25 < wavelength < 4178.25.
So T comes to 9.1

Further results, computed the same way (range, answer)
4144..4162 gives 9.21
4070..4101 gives 9.3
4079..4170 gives 9.35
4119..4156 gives 9.11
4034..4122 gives 9.22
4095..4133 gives 9.27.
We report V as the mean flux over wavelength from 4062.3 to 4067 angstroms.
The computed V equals 7.66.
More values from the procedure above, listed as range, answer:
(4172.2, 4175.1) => 8.89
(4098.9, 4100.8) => 7.29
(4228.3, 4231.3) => 9.2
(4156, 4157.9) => 9.43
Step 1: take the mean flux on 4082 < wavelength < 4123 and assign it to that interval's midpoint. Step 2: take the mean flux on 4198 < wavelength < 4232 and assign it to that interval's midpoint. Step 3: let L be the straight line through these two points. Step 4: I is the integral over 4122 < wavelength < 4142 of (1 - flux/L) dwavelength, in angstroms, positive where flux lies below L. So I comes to 1.13 angstroms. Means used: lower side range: 9.61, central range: 9.08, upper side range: 9.65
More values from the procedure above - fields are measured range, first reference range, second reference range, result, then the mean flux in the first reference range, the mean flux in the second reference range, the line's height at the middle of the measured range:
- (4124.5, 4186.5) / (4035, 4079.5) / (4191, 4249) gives 2.1 angstroms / 8.98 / 9.75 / 9.45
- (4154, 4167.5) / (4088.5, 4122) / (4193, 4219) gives -0.3 angstroms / 9.43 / 9.77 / 9.62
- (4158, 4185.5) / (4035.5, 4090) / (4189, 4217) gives 0.7 angstroms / 9.16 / 9.61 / 9.51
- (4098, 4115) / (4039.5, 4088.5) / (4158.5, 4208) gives 0.5 angstroms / 9.03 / 9.3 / 9.13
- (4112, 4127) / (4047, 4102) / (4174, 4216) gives -1.6 angstroms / 9.09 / 9.46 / 9.23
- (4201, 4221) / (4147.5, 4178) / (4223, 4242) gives -1.7 angstroms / 9.2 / 9.42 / 9.35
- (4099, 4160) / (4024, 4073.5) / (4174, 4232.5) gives 0.2 angstroms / 8.99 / 9.46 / 9.24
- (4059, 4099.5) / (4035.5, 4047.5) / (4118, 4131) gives 1.3 angstroms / 9.18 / 9.82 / 9.47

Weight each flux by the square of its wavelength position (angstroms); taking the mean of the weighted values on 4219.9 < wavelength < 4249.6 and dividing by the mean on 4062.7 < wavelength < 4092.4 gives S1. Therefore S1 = 1.1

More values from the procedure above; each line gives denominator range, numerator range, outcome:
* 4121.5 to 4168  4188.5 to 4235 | 1.06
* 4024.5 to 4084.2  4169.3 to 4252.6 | 1.15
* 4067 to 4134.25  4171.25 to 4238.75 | 1.07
